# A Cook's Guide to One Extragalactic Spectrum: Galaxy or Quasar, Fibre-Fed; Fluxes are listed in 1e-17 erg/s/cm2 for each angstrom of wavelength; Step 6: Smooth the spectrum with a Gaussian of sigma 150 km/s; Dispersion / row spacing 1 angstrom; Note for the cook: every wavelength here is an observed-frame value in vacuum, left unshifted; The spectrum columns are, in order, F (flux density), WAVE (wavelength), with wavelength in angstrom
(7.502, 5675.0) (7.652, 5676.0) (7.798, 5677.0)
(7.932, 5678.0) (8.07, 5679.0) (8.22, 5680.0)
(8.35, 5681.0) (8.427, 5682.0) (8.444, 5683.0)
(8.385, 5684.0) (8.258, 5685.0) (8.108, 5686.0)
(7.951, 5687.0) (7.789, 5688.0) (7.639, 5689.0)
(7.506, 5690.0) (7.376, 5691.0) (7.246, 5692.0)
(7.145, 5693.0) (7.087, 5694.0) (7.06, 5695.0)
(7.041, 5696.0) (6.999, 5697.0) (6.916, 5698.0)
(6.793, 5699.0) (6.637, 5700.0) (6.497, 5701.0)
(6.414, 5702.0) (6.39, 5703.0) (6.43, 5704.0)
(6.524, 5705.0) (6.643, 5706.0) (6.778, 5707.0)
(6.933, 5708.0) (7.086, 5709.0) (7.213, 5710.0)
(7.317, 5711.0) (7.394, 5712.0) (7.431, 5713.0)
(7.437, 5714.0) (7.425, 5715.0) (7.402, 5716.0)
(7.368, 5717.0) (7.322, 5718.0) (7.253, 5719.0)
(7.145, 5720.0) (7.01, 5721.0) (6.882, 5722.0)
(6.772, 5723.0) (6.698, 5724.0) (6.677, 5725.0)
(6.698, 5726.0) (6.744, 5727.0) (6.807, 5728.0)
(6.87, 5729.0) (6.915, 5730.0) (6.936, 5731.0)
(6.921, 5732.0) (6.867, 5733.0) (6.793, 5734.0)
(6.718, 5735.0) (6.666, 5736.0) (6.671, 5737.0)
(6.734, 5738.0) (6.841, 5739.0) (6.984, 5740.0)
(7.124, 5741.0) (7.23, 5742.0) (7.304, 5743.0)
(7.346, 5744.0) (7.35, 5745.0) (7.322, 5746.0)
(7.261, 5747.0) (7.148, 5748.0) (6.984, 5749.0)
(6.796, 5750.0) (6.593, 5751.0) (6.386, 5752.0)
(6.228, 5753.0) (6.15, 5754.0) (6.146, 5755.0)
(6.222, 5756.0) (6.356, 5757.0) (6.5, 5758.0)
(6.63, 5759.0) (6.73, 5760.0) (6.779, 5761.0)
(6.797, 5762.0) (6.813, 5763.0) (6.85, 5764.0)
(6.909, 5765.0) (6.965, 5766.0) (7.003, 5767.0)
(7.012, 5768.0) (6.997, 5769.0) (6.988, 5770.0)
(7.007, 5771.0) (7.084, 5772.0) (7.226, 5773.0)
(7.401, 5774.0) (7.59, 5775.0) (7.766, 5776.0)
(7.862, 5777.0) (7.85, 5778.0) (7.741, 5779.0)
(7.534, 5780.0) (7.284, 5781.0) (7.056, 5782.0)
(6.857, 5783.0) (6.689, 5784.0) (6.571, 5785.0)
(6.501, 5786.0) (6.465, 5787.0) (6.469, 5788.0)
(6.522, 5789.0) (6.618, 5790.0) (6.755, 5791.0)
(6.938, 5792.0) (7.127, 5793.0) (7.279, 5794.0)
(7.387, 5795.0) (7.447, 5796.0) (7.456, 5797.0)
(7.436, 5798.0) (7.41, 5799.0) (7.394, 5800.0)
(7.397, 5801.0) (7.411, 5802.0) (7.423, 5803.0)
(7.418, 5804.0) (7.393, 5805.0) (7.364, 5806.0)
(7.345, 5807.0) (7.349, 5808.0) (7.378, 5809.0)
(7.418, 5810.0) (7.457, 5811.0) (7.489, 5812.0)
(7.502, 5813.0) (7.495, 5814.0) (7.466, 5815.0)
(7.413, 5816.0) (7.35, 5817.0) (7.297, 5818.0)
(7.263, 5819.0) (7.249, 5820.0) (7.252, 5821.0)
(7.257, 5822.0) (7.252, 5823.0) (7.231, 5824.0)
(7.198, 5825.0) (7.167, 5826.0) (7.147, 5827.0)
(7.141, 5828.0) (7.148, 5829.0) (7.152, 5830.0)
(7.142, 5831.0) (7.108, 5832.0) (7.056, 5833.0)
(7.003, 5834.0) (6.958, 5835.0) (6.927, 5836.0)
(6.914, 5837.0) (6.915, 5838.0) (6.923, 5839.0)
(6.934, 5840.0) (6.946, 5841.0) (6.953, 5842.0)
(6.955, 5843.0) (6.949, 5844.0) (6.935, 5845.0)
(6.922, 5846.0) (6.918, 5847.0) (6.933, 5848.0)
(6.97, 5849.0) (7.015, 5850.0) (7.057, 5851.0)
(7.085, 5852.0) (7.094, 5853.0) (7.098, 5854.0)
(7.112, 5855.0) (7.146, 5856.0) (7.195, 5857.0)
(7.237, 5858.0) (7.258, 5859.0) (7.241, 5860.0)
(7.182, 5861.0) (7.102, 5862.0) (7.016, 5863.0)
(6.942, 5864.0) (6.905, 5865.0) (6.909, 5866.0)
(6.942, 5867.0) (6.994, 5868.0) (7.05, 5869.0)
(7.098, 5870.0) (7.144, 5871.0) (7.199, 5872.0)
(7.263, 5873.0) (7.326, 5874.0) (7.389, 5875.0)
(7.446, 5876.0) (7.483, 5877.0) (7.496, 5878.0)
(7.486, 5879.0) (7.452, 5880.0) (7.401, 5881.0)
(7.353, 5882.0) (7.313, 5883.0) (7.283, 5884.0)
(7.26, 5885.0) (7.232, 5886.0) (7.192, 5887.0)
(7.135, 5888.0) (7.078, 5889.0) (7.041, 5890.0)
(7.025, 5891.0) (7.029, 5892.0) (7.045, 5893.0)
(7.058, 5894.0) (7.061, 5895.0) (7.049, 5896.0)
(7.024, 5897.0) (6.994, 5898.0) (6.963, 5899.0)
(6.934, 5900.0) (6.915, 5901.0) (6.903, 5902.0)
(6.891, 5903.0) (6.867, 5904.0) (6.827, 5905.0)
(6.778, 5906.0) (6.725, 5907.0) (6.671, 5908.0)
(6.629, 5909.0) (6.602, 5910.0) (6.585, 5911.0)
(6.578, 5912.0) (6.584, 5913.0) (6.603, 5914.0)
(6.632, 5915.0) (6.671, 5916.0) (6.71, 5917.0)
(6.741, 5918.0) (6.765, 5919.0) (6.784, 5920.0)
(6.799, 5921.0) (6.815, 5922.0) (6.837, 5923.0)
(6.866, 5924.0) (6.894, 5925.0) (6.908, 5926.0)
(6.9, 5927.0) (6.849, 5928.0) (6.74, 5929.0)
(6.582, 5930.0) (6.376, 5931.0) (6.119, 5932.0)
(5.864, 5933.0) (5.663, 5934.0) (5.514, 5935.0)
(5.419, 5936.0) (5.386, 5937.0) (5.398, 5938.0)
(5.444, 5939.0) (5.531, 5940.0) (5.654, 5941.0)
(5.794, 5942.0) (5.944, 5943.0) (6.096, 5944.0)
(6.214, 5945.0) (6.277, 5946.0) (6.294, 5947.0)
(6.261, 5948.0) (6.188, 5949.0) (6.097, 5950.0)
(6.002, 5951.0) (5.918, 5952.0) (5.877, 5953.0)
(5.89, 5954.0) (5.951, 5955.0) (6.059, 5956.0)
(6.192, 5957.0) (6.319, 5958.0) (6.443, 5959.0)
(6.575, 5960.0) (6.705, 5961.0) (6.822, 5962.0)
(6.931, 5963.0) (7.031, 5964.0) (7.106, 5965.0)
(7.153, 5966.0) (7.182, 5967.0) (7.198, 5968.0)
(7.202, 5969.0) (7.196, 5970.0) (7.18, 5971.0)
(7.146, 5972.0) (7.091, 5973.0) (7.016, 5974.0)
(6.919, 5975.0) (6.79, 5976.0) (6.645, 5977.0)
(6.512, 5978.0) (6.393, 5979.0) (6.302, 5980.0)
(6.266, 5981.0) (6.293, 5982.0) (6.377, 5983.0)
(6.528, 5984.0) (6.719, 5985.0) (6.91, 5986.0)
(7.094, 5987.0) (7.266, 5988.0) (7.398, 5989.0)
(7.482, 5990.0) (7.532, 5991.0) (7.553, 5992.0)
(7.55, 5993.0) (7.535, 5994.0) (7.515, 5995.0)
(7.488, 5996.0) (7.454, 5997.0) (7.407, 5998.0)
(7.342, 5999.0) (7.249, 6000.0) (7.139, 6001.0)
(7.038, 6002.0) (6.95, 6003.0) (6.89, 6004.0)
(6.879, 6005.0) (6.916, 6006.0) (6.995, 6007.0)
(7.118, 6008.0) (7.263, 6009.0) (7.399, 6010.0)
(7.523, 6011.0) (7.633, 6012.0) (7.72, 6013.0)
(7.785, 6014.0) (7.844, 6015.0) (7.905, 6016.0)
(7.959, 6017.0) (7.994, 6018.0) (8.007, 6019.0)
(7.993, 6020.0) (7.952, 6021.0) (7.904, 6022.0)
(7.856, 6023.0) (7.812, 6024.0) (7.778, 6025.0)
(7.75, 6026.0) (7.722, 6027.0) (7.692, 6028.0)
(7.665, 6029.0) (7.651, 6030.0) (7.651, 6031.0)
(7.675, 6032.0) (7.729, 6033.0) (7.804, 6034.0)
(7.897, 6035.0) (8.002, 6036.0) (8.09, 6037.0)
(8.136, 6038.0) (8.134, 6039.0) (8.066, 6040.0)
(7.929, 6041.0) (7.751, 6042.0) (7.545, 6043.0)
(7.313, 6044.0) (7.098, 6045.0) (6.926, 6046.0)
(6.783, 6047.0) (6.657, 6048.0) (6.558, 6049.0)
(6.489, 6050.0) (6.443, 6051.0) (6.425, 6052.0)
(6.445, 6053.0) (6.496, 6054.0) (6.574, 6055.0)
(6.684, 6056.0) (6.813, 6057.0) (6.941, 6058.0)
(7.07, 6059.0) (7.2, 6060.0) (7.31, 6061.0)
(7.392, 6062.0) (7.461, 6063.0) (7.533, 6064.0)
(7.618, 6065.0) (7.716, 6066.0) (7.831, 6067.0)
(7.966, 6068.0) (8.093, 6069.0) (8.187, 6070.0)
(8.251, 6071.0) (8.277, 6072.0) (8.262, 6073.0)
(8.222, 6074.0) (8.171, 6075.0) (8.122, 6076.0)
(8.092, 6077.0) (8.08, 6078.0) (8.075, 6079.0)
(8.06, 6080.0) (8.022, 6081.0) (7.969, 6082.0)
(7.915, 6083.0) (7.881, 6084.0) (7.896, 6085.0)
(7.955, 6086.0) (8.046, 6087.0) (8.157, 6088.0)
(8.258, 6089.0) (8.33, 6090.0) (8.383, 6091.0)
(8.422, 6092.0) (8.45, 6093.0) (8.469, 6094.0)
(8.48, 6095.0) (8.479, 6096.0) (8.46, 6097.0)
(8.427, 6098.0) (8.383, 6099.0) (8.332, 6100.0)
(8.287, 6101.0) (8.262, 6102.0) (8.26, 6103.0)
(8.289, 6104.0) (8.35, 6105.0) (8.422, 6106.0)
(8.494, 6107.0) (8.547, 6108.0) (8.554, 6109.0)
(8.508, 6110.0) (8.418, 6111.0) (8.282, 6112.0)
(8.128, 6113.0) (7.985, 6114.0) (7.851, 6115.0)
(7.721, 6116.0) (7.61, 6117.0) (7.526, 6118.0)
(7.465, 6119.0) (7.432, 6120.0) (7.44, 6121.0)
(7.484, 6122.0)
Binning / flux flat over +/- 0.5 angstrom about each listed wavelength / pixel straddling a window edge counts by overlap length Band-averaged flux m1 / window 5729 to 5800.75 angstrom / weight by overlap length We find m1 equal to 6.97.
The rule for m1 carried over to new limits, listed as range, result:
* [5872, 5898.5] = 7.23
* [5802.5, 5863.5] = 7.17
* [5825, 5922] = 7.02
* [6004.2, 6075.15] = 7.52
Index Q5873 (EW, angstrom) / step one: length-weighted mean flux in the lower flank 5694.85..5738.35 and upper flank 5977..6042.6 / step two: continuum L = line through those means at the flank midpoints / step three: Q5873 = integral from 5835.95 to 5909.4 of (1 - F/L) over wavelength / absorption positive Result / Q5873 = 1.24 angstrom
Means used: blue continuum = 6.91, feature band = 7.07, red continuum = 7.44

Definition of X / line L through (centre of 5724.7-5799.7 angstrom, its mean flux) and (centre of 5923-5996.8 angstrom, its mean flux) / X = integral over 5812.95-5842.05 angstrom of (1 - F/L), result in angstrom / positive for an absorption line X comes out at -1.4 angstrom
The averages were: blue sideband 6.95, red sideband 6.56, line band 7.16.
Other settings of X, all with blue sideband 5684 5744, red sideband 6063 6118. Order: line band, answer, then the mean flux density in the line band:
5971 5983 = 1.8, 6.68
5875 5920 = 3.6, 6.99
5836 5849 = 0.9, 6.93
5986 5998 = 0.7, 7.42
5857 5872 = 0.8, 7.08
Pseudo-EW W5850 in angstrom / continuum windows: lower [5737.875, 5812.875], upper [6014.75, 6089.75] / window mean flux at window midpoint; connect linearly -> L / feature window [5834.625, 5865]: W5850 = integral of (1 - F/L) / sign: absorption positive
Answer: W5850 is 0.8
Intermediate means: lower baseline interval 7.06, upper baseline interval 7.65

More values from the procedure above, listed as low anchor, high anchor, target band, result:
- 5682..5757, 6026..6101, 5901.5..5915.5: 1.34 angstrom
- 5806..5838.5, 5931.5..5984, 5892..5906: -0.48 angstrom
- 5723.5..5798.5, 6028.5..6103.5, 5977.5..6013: 2.19 angstrom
